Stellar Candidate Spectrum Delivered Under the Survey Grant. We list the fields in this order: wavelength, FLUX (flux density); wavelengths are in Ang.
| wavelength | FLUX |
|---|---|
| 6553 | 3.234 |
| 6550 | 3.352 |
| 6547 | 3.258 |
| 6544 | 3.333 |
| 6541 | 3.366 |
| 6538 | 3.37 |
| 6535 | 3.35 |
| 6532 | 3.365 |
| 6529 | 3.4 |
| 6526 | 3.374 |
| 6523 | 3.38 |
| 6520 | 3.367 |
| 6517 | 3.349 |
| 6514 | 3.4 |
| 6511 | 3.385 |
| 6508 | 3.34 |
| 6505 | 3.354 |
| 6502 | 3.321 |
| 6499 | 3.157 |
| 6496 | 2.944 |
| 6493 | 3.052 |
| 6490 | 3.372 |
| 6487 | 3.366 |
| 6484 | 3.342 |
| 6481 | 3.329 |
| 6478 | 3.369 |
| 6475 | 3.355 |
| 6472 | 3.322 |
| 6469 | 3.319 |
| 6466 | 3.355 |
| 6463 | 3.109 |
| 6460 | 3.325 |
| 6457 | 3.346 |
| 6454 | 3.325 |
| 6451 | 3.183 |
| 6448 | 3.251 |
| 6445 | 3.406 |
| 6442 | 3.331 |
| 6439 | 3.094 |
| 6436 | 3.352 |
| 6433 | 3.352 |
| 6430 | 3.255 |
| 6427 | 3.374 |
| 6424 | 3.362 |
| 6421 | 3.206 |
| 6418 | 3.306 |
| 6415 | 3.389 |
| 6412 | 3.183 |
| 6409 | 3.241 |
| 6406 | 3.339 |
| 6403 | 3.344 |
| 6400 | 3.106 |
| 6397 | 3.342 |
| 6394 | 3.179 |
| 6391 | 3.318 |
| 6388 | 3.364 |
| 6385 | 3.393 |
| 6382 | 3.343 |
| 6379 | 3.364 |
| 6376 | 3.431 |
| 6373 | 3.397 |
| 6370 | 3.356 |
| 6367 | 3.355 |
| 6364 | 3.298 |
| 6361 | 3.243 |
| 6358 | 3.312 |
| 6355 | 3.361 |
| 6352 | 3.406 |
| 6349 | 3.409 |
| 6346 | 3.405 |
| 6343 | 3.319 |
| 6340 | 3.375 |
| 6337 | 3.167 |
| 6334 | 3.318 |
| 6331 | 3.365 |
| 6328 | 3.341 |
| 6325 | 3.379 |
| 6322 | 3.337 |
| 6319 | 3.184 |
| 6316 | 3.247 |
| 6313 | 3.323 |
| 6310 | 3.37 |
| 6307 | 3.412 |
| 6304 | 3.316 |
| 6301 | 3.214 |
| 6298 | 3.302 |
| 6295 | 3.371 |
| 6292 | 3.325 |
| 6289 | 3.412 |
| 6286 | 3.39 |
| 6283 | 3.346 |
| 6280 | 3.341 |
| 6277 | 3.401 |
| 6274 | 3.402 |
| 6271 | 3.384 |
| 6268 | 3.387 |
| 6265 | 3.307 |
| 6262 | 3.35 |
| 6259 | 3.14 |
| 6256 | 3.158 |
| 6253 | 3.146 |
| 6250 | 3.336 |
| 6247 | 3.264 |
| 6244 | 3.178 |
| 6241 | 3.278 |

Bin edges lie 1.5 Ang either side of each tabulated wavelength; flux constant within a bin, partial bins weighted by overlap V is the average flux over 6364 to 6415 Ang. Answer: 3.32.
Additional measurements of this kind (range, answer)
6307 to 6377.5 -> 3.34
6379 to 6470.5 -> 3.29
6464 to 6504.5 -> 3.28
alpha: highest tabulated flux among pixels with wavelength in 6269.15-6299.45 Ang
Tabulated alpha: 3.412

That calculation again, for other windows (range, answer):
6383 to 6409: 3.393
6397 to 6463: 3.406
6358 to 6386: 3.431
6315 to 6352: 3.409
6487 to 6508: 3.372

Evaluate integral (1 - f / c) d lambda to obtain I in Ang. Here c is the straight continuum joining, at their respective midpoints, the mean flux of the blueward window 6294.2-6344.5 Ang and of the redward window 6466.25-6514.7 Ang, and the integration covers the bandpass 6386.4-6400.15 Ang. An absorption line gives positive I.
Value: 0.1 Ang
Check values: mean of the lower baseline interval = 3.31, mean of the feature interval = 3.28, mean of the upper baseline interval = 3.3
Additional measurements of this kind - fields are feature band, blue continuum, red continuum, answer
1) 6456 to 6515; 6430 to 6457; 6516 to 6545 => 0.60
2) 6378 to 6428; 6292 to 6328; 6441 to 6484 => 0.16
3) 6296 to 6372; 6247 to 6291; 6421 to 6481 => -0.27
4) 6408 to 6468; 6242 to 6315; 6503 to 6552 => 0.97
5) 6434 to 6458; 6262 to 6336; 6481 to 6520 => 0.11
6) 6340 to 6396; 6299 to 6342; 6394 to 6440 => -0.88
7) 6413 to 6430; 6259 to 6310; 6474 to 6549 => 0.07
